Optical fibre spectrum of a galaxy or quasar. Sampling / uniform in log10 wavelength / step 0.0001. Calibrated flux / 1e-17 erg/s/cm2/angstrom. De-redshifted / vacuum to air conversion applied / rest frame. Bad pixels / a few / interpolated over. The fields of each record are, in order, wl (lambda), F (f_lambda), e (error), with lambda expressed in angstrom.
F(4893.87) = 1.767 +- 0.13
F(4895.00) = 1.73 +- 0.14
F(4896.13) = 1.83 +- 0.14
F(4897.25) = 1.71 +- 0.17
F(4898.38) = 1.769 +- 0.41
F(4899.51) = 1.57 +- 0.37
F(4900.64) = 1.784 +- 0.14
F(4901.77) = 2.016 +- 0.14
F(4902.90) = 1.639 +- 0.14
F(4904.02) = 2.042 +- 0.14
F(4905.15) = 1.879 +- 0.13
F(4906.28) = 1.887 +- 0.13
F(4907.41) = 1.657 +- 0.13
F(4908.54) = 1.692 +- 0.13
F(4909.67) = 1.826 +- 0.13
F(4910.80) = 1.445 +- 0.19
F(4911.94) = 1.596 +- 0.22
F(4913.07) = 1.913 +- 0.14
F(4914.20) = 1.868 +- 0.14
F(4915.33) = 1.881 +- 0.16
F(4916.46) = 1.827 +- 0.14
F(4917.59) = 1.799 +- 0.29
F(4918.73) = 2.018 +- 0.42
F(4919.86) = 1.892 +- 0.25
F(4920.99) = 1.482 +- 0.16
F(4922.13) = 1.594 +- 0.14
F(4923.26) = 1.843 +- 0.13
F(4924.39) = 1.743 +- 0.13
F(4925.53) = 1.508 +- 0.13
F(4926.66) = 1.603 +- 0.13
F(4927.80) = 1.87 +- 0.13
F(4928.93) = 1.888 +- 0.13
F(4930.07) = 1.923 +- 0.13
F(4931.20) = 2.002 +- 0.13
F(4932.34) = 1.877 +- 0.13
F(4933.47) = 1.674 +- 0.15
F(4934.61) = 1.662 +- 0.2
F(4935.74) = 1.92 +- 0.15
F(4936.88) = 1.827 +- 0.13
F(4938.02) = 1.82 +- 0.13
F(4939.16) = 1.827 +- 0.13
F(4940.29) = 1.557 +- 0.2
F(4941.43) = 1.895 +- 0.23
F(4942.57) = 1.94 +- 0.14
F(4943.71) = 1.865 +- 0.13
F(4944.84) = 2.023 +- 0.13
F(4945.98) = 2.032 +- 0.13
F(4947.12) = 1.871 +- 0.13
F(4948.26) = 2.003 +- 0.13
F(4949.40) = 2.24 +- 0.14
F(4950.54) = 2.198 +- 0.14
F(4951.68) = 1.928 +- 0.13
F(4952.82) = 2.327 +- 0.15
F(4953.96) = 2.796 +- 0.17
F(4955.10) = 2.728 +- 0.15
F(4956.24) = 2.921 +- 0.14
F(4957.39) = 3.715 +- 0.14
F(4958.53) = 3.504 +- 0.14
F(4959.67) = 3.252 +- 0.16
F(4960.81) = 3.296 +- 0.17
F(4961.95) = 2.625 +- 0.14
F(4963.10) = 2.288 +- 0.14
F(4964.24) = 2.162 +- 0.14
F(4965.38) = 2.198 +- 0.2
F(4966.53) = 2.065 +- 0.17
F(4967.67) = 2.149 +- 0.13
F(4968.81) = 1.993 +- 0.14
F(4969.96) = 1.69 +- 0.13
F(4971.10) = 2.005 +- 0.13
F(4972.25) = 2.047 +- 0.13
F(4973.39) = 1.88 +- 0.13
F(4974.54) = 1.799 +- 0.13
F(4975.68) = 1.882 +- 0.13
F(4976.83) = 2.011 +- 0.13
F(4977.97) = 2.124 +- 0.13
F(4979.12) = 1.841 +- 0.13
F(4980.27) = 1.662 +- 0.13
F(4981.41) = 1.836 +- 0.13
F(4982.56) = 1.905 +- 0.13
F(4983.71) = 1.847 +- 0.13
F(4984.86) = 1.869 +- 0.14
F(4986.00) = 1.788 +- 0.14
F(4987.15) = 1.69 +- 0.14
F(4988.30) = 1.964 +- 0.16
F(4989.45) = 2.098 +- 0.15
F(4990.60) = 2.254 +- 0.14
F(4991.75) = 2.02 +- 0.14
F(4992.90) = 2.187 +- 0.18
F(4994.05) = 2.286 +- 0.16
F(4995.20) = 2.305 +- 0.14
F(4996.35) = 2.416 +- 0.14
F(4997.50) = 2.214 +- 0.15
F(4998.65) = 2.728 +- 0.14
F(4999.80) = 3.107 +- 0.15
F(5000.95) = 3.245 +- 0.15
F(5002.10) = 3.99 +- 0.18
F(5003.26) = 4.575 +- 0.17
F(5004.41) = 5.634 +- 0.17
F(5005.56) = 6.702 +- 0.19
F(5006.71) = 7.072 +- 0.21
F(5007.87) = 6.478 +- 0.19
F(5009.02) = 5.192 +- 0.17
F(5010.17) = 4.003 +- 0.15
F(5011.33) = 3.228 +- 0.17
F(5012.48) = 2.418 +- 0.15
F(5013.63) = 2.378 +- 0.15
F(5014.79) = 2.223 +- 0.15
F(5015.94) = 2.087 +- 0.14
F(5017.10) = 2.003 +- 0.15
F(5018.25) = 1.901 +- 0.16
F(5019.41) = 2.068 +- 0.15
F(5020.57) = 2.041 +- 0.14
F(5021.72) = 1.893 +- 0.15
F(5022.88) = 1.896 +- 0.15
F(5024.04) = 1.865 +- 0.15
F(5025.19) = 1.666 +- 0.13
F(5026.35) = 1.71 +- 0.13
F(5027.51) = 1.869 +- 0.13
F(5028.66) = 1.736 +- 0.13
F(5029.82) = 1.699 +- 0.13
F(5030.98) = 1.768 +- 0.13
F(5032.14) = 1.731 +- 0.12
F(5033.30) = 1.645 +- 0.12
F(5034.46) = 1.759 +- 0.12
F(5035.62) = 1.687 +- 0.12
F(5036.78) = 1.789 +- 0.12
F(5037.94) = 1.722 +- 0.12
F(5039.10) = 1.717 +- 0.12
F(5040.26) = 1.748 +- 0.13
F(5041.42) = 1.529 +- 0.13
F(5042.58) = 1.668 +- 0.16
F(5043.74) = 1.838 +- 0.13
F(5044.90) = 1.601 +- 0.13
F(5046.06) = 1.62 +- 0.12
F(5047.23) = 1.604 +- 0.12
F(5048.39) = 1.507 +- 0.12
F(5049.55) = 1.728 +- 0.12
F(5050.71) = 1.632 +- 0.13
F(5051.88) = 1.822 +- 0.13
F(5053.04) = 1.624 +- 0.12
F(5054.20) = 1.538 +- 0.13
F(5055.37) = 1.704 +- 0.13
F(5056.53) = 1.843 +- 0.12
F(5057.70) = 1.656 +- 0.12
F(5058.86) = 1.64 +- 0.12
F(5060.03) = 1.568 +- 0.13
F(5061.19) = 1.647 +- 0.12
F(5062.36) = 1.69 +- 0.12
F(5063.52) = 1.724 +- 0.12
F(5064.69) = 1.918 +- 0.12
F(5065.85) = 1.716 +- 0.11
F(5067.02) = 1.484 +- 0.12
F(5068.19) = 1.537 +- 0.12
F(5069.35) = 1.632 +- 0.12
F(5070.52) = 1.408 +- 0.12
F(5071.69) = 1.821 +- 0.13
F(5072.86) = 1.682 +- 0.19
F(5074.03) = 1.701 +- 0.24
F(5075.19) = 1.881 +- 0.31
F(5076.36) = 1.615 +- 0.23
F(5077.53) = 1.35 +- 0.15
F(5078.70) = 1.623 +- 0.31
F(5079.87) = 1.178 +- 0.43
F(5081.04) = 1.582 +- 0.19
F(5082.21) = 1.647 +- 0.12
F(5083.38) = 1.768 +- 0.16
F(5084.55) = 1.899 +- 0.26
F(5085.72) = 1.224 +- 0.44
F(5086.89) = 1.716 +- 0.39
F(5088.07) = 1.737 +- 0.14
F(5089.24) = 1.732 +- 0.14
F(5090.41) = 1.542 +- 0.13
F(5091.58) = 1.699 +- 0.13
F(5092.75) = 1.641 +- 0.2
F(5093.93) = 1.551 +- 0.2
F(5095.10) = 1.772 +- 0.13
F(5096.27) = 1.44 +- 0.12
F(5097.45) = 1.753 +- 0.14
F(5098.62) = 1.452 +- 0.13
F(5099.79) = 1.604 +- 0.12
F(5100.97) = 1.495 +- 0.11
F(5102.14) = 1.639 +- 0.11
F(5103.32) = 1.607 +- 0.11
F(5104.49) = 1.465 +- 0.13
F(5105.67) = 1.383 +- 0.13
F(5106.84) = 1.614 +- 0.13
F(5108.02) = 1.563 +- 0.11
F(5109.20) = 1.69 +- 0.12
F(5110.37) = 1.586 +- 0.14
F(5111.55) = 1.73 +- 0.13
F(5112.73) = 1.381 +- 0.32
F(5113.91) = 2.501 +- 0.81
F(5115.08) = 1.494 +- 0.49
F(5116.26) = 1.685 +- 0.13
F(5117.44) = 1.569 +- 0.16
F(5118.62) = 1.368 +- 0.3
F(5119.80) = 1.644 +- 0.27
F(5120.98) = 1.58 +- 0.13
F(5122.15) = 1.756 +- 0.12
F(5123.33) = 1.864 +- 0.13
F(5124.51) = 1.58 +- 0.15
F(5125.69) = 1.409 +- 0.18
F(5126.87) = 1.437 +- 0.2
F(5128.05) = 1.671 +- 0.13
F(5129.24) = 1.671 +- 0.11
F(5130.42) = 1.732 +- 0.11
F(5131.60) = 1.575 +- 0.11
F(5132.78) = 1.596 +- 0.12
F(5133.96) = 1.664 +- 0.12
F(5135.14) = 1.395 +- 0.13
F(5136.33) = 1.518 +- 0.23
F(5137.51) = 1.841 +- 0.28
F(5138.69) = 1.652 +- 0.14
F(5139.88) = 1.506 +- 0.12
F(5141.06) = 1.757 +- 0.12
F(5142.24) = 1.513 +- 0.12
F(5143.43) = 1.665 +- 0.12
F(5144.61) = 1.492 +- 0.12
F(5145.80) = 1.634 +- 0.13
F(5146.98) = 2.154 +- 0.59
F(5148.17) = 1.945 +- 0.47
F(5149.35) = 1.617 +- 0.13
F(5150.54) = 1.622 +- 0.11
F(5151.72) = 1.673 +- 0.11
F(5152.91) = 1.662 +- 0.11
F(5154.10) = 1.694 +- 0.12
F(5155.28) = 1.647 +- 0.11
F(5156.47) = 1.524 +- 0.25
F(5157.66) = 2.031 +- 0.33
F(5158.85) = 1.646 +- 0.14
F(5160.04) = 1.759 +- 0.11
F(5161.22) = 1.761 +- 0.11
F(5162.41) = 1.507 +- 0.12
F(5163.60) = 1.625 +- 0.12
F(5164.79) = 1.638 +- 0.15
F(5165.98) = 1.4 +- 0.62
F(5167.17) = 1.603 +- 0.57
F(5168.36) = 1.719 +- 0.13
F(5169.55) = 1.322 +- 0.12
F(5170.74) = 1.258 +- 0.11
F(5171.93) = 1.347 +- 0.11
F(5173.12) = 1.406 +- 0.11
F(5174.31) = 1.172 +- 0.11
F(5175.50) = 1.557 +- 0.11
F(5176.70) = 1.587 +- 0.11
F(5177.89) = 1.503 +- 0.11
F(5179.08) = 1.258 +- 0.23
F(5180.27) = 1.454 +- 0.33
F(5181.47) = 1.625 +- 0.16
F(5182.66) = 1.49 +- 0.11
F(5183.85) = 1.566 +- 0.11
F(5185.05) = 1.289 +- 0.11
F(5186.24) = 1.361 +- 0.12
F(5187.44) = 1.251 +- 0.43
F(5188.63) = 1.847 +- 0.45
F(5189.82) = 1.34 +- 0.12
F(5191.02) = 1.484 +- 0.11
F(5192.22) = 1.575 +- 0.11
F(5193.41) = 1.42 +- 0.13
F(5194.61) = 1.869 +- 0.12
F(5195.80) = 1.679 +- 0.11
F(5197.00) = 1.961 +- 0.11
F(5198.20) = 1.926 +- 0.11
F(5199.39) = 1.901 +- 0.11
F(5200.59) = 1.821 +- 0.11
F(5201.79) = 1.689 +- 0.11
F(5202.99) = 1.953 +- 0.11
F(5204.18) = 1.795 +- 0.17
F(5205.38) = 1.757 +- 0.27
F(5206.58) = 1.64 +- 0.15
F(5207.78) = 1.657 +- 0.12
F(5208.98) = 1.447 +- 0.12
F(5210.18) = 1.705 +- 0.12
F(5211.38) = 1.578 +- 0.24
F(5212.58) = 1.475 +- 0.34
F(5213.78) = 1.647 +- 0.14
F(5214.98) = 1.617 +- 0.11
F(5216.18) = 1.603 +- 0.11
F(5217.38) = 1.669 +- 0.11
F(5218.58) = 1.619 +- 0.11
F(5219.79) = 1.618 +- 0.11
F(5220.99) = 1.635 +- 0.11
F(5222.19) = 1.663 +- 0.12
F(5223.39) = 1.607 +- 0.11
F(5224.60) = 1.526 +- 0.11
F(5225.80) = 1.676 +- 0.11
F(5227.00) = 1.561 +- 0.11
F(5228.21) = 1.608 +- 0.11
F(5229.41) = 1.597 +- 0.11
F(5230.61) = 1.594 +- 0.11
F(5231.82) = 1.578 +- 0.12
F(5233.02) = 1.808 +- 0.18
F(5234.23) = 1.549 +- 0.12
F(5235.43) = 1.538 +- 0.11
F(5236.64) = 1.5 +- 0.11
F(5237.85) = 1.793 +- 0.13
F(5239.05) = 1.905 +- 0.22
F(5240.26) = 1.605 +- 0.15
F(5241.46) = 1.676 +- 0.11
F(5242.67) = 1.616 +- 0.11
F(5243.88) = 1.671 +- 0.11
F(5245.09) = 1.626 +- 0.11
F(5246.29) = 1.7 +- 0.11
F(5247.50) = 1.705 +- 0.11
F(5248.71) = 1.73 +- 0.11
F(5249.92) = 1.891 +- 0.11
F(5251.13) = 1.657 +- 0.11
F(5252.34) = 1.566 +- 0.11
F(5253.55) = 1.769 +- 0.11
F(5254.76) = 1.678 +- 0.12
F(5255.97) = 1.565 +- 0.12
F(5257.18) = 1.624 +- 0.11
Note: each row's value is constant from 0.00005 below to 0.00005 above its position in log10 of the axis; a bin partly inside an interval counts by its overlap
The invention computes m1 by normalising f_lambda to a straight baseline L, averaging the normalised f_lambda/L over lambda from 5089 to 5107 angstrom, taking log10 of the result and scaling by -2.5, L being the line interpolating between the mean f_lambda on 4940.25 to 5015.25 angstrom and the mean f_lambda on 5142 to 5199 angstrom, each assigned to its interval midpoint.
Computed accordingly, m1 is 0.25 mag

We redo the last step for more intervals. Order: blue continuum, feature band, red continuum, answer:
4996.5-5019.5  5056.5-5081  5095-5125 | 0.443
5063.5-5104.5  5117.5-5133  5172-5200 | -0.013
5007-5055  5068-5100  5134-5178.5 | 0.175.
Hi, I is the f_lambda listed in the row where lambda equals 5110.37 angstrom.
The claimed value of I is 1.586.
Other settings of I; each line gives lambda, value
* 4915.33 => 1.881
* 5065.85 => 1.716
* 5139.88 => 1.506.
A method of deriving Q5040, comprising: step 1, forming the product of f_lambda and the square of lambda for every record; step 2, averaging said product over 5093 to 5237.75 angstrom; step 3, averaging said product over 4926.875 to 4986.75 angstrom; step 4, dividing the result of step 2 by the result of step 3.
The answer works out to 0.8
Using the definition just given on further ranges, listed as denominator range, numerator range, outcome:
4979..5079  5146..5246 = 0.79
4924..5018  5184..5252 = 0.73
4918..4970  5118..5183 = 0.82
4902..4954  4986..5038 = 1.50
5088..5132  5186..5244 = 1.06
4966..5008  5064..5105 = 0.63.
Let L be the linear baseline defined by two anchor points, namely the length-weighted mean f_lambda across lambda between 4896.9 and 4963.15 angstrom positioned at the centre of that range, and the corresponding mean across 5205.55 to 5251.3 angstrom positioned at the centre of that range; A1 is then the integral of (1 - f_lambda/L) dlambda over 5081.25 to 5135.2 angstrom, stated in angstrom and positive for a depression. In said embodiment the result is 5.1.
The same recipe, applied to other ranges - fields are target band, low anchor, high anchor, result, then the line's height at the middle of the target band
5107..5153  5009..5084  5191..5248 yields 2.5 angstrom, 1.75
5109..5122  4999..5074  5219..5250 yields 2.4 angstrom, 2.03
